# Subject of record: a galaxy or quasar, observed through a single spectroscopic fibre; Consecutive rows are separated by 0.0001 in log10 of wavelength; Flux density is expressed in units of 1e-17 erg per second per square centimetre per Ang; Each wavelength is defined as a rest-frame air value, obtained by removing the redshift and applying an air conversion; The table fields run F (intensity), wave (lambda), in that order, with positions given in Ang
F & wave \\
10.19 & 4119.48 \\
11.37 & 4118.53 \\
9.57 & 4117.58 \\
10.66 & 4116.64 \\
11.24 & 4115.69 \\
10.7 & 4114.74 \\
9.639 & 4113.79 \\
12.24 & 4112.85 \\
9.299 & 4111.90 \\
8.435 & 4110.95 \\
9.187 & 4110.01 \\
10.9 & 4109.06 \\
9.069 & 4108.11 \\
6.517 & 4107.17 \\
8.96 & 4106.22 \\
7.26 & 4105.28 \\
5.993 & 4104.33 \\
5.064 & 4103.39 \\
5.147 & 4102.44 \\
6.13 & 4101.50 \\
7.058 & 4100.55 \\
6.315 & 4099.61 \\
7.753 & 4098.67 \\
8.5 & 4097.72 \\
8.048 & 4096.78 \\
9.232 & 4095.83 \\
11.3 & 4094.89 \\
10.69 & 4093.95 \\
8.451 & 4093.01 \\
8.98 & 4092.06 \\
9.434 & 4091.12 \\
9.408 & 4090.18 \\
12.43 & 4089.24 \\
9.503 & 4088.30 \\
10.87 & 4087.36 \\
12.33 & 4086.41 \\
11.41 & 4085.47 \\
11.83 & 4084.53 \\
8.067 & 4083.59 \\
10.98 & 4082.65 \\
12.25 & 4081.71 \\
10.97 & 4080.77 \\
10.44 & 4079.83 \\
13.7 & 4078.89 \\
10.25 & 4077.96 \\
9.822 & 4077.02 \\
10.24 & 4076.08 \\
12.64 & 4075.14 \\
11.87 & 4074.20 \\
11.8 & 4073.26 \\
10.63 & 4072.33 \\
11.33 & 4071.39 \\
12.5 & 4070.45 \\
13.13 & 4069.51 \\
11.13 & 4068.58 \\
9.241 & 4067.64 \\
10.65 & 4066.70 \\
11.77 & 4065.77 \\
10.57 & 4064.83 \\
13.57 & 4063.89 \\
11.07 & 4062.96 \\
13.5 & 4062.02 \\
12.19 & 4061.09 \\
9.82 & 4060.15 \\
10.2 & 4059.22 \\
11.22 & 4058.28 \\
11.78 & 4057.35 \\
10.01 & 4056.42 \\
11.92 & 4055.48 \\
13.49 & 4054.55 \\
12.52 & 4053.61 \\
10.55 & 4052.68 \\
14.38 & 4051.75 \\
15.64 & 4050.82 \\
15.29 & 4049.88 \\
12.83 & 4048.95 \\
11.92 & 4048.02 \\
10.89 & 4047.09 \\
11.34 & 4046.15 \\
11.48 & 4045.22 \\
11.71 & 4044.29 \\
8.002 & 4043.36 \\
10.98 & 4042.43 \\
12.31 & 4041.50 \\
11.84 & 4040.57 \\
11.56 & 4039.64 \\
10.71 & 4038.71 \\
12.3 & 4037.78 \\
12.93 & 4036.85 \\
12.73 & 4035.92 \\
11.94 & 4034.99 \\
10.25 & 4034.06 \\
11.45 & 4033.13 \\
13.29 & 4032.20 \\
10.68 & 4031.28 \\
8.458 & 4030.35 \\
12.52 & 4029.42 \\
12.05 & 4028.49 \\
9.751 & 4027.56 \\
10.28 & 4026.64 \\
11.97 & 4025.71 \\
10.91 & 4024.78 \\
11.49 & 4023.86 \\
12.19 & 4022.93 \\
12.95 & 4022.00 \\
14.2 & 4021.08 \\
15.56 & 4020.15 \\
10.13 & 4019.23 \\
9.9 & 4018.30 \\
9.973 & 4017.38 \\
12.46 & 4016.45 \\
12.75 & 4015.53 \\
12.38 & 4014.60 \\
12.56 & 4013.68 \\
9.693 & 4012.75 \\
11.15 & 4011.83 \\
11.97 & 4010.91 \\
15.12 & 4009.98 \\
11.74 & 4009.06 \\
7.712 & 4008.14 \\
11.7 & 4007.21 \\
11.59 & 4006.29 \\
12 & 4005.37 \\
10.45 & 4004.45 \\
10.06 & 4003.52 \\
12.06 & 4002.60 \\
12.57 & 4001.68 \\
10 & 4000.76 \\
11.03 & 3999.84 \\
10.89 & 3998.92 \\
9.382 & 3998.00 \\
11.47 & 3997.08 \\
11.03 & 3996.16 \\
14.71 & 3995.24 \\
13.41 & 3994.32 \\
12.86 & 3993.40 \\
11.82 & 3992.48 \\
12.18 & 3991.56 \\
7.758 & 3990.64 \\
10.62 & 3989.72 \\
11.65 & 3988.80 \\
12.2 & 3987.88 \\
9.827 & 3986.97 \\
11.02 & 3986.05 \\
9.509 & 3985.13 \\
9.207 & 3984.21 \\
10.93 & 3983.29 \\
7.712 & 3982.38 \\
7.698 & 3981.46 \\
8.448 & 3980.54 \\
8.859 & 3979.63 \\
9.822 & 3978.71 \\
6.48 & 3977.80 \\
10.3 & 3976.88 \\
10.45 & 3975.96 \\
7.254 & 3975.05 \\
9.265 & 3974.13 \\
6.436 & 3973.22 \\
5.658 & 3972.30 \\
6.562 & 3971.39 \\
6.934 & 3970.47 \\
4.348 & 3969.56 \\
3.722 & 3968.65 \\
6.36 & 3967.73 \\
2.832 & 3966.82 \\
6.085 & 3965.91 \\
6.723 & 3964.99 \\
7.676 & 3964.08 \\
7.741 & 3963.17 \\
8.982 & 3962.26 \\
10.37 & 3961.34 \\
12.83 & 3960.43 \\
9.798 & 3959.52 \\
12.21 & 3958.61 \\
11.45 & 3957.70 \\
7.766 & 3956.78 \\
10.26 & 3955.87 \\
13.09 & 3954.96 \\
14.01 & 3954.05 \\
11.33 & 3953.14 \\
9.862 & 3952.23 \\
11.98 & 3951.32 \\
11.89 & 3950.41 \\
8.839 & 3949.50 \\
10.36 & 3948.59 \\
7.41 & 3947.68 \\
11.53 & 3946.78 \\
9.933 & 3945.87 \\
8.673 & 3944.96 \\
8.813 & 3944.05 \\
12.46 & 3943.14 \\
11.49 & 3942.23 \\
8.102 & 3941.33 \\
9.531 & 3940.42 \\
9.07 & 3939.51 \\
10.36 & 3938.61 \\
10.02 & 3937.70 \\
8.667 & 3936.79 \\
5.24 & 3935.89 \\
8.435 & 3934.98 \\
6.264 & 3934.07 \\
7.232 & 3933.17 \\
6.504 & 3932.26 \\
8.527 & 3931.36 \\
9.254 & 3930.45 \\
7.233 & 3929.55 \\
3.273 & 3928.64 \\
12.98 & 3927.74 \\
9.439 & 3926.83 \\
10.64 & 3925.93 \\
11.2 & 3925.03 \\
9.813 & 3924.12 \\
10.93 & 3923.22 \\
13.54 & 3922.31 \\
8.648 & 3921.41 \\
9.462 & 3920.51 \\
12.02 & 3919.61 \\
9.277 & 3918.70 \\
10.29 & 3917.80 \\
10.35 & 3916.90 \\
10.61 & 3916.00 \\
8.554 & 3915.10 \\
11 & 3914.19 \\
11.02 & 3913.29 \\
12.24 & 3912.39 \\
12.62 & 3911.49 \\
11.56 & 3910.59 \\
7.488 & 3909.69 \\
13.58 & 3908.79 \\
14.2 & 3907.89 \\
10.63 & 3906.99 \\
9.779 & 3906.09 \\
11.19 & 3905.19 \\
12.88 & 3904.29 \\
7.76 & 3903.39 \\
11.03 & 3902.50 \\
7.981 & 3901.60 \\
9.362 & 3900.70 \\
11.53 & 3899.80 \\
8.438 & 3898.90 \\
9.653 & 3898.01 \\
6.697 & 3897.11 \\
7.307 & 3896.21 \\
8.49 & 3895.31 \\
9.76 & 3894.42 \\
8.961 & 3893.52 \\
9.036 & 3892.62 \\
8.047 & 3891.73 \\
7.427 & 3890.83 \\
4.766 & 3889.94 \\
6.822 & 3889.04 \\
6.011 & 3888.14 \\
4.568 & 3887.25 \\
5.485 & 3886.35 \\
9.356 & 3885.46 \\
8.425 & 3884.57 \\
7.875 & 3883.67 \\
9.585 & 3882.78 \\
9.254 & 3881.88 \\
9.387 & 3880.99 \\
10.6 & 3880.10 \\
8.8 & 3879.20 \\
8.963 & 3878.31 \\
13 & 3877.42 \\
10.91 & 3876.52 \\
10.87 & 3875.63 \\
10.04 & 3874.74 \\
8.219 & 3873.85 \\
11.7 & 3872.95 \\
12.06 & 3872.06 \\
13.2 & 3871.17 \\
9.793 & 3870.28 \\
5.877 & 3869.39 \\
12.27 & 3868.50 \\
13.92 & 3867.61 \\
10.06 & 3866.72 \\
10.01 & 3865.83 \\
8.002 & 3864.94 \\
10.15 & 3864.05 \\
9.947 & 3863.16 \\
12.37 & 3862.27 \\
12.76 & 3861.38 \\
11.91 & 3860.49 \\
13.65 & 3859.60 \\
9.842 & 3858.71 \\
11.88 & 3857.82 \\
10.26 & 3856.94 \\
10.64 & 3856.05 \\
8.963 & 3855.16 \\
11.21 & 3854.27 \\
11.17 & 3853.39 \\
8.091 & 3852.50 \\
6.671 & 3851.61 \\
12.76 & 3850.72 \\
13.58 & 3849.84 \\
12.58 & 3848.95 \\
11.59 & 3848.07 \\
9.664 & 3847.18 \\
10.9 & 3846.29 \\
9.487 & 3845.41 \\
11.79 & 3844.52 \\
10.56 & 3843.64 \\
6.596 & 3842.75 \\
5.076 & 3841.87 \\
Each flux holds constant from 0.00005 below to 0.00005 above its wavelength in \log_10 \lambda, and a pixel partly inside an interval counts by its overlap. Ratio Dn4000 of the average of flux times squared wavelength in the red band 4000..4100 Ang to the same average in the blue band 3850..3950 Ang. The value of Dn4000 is 1.3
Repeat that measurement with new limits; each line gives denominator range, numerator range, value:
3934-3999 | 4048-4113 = 1.17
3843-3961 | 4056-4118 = 1.11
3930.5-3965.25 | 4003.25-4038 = 1.25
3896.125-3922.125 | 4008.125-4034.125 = 1.19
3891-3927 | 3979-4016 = 1.13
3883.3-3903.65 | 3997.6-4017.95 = 1.49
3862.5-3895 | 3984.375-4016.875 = 1.31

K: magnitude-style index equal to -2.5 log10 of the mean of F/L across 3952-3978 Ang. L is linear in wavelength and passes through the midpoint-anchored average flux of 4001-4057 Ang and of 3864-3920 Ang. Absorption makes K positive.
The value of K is 0.25 mag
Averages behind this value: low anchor 9.69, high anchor 11.7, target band 8.51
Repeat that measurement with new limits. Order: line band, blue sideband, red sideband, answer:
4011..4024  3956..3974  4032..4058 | -0.14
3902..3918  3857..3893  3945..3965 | -0.10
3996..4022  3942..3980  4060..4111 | -0.22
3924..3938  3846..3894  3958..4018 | 0.18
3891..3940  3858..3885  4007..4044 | 0.12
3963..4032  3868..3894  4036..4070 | 0.08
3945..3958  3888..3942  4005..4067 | -0.05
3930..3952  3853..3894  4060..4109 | 0.07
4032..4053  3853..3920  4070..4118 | -0.22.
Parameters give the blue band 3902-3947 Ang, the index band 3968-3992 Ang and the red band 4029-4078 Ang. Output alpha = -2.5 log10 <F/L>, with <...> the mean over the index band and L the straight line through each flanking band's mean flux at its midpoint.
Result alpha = 0.230 mag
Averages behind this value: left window 9.89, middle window 8.63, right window 11.6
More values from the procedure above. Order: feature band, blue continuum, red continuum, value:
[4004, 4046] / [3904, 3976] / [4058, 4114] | -0.179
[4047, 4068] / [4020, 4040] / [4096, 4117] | -0.139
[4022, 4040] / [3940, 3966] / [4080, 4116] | -0.190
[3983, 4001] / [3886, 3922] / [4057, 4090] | -0.069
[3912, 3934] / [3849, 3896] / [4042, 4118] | 0.028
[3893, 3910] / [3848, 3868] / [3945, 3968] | 0.056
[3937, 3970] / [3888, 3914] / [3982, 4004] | 0.110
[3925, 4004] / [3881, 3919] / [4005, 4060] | 0.117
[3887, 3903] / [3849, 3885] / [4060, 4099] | 0.278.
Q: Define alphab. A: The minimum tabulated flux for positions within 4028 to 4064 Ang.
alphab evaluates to 8.002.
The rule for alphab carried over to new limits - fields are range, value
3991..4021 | 7.712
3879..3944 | 3.273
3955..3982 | 2.832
